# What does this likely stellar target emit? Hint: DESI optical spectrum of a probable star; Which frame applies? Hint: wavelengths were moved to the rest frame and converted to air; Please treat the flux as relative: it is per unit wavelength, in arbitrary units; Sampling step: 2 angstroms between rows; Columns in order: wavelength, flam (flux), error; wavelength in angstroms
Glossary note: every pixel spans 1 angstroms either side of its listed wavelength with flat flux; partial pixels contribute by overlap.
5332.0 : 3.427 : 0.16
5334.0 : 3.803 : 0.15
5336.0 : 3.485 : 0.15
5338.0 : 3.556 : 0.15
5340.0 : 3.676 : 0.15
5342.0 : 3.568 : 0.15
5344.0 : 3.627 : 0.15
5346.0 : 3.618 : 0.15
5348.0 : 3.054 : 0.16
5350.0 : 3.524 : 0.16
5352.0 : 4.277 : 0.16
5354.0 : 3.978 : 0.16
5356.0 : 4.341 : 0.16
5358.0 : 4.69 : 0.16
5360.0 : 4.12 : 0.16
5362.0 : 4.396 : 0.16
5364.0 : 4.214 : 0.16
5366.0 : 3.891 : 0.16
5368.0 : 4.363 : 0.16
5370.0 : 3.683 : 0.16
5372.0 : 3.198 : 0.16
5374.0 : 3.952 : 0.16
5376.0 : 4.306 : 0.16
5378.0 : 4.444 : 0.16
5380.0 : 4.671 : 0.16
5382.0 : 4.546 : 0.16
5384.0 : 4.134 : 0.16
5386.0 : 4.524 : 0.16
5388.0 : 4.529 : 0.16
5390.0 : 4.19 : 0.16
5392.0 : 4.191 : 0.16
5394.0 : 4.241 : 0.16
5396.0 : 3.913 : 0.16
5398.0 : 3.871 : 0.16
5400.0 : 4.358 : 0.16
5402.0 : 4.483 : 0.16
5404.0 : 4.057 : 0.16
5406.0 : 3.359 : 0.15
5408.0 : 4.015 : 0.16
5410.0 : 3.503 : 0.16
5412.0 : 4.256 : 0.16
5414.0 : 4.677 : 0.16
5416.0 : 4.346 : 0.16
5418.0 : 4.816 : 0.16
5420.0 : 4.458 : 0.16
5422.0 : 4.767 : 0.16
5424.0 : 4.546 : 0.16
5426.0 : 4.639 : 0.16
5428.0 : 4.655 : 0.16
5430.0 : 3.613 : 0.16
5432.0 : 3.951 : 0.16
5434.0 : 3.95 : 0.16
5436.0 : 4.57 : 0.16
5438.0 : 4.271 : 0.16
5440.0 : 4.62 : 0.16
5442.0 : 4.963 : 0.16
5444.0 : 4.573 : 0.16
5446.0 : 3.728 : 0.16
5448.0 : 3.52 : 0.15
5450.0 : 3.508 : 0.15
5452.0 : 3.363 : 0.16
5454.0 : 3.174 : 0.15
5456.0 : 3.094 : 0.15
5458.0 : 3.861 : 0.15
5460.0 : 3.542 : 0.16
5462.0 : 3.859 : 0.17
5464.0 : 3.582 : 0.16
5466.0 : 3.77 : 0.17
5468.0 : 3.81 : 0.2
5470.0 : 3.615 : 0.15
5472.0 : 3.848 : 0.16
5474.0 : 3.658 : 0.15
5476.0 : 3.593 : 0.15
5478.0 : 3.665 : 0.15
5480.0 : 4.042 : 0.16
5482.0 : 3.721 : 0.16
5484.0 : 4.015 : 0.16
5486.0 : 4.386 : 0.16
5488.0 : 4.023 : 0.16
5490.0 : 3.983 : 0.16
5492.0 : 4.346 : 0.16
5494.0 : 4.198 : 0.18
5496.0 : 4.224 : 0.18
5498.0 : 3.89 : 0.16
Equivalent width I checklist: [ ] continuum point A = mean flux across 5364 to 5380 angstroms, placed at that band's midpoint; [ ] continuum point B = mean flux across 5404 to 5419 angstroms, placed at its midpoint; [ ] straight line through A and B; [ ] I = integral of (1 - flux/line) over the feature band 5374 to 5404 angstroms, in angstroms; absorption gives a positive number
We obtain -1.6 angstroms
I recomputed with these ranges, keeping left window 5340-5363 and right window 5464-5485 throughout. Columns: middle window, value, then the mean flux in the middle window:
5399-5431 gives -3.7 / 4.28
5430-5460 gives -0.9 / 3.91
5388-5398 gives -0.7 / 4.15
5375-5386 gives -1.6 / 4.43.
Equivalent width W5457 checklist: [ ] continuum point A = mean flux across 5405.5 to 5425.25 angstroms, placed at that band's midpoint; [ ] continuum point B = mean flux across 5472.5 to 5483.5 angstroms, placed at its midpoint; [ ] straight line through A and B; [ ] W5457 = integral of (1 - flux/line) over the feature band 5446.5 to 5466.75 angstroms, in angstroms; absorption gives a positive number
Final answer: 2.1 angstroms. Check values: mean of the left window 4.3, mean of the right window 3.75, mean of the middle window 3.53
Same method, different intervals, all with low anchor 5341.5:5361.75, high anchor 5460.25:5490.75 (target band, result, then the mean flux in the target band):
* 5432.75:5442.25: -1.4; 4.42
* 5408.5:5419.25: -1.2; 4.31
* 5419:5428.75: -1.9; 4.61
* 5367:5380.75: -0.7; 4.08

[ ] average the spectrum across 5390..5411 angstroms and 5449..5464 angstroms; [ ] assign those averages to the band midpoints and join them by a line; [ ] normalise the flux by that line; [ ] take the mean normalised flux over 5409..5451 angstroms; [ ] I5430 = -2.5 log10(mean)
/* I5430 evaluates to -0.15 mag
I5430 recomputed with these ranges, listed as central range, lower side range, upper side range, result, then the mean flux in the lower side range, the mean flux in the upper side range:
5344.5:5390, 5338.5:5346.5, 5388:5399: -0.07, 3.62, 4.12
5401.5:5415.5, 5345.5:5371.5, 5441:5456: -0.05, 4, 3.78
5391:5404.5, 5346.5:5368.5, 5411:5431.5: 0.04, 4.06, 4.46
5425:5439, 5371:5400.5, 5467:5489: -0.05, 4.2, 3.85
